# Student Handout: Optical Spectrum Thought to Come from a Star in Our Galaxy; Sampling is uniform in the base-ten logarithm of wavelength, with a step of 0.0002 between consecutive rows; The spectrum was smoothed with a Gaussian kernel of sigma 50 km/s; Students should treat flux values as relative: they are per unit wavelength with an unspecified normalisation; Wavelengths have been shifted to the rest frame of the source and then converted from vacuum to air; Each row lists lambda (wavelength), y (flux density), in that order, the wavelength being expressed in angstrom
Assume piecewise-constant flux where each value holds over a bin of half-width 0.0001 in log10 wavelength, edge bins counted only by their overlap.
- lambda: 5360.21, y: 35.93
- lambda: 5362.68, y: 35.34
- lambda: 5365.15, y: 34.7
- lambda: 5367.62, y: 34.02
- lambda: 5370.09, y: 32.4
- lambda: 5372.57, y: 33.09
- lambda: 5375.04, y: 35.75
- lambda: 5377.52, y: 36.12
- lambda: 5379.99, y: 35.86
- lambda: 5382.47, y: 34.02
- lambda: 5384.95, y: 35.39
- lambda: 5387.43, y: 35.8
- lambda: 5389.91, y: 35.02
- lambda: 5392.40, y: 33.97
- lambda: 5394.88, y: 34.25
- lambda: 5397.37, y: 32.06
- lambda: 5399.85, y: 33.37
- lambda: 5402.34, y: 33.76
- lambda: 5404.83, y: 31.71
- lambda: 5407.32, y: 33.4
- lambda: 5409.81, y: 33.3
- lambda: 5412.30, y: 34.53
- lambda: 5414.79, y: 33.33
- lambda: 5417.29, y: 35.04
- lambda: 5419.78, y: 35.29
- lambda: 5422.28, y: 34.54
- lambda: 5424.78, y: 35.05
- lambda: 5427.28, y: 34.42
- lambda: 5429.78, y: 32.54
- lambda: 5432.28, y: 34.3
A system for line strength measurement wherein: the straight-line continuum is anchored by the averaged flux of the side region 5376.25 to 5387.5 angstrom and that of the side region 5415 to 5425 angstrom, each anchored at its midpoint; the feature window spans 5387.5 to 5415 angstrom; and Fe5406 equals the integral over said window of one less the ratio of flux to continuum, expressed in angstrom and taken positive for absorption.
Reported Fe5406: 1.1 angstrom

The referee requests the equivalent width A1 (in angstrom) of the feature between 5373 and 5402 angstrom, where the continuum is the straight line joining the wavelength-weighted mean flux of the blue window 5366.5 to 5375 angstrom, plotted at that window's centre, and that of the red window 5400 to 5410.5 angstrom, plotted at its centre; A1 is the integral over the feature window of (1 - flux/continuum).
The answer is -1.1 angstrom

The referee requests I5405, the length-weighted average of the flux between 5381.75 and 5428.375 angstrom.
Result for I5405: 34.1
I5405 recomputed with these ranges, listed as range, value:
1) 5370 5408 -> 34.2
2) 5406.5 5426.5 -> 34.3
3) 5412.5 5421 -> 34.6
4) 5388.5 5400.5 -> 33.8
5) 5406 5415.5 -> 33.7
